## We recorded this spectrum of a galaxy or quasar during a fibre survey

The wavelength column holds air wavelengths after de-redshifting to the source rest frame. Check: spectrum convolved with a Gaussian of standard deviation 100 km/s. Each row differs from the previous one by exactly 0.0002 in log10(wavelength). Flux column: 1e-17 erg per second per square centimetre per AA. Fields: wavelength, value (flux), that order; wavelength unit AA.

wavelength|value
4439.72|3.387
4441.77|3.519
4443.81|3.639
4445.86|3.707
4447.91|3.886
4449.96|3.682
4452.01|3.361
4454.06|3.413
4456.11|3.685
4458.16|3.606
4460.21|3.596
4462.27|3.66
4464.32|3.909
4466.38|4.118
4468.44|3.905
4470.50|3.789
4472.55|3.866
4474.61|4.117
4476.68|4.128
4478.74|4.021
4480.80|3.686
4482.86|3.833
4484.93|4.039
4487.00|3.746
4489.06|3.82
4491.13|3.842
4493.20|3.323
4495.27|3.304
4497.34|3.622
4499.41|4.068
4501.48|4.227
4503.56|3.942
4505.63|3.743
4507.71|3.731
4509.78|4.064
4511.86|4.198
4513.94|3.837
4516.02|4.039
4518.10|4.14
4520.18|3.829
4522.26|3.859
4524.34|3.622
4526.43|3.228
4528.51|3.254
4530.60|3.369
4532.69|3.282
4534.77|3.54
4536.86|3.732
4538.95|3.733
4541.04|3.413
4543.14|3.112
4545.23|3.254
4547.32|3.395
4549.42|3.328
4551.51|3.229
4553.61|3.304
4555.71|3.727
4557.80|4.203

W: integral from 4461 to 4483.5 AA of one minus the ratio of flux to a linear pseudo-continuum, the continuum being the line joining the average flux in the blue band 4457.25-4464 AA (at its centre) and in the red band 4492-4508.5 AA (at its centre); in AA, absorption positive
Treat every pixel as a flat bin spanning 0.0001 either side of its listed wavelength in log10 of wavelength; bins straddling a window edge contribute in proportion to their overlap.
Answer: -1.4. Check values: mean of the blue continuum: 3.65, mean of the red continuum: 3.75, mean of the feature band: 3.91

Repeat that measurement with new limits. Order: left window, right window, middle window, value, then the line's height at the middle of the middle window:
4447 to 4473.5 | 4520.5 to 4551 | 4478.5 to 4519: -3.1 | 3.58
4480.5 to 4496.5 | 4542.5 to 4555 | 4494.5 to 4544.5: -3.1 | 3.49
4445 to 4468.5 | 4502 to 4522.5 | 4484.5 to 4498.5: 0.7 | 3.86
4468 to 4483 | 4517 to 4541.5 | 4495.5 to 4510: -0.5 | 3.76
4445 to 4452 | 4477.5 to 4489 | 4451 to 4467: 0.4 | 3.75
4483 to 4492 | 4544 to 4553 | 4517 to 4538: -0.6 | 3.49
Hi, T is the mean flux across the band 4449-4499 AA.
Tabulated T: 3.76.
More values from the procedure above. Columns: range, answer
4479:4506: 3.79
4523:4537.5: 3.43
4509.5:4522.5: 4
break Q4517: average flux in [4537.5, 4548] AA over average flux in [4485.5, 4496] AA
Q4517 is 0.93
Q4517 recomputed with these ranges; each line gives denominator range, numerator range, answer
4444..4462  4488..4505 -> 1.04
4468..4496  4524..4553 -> 0.89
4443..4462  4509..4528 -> 1.06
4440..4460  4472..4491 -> 1.09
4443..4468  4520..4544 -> 0.94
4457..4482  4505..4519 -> 1.03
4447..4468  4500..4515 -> 1.07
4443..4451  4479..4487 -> 1.03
